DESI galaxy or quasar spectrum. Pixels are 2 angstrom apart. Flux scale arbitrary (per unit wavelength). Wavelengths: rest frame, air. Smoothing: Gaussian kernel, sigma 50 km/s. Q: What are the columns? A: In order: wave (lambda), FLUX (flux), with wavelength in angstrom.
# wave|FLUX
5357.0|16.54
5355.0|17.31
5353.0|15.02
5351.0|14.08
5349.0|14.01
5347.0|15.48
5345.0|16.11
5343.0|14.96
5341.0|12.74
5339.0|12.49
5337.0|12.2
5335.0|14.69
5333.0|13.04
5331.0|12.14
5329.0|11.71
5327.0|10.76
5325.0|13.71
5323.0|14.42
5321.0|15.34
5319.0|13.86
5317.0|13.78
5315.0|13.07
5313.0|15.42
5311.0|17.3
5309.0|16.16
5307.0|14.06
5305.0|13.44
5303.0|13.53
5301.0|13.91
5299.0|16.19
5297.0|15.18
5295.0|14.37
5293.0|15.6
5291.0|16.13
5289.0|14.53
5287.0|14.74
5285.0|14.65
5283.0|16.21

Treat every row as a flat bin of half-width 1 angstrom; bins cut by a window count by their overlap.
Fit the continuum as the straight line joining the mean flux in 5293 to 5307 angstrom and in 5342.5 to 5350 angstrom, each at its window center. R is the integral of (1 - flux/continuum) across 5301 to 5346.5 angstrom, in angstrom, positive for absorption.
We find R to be 2.9 angstrom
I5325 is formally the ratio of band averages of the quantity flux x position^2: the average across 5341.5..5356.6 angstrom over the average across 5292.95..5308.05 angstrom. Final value 1.07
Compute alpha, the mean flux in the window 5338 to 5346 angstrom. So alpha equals 14.1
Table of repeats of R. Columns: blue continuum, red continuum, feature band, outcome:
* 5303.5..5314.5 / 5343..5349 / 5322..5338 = 2.5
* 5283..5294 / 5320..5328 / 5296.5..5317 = -0.6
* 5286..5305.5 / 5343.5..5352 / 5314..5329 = 1.4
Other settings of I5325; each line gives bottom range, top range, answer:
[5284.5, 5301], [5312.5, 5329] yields 0.91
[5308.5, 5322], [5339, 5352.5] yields 0.98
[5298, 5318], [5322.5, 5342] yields 0.88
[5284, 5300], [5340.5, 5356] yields 1.01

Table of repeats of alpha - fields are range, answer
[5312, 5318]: 14.1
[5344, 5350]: 15.2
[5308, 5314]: 16.3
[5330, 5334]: 12.6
